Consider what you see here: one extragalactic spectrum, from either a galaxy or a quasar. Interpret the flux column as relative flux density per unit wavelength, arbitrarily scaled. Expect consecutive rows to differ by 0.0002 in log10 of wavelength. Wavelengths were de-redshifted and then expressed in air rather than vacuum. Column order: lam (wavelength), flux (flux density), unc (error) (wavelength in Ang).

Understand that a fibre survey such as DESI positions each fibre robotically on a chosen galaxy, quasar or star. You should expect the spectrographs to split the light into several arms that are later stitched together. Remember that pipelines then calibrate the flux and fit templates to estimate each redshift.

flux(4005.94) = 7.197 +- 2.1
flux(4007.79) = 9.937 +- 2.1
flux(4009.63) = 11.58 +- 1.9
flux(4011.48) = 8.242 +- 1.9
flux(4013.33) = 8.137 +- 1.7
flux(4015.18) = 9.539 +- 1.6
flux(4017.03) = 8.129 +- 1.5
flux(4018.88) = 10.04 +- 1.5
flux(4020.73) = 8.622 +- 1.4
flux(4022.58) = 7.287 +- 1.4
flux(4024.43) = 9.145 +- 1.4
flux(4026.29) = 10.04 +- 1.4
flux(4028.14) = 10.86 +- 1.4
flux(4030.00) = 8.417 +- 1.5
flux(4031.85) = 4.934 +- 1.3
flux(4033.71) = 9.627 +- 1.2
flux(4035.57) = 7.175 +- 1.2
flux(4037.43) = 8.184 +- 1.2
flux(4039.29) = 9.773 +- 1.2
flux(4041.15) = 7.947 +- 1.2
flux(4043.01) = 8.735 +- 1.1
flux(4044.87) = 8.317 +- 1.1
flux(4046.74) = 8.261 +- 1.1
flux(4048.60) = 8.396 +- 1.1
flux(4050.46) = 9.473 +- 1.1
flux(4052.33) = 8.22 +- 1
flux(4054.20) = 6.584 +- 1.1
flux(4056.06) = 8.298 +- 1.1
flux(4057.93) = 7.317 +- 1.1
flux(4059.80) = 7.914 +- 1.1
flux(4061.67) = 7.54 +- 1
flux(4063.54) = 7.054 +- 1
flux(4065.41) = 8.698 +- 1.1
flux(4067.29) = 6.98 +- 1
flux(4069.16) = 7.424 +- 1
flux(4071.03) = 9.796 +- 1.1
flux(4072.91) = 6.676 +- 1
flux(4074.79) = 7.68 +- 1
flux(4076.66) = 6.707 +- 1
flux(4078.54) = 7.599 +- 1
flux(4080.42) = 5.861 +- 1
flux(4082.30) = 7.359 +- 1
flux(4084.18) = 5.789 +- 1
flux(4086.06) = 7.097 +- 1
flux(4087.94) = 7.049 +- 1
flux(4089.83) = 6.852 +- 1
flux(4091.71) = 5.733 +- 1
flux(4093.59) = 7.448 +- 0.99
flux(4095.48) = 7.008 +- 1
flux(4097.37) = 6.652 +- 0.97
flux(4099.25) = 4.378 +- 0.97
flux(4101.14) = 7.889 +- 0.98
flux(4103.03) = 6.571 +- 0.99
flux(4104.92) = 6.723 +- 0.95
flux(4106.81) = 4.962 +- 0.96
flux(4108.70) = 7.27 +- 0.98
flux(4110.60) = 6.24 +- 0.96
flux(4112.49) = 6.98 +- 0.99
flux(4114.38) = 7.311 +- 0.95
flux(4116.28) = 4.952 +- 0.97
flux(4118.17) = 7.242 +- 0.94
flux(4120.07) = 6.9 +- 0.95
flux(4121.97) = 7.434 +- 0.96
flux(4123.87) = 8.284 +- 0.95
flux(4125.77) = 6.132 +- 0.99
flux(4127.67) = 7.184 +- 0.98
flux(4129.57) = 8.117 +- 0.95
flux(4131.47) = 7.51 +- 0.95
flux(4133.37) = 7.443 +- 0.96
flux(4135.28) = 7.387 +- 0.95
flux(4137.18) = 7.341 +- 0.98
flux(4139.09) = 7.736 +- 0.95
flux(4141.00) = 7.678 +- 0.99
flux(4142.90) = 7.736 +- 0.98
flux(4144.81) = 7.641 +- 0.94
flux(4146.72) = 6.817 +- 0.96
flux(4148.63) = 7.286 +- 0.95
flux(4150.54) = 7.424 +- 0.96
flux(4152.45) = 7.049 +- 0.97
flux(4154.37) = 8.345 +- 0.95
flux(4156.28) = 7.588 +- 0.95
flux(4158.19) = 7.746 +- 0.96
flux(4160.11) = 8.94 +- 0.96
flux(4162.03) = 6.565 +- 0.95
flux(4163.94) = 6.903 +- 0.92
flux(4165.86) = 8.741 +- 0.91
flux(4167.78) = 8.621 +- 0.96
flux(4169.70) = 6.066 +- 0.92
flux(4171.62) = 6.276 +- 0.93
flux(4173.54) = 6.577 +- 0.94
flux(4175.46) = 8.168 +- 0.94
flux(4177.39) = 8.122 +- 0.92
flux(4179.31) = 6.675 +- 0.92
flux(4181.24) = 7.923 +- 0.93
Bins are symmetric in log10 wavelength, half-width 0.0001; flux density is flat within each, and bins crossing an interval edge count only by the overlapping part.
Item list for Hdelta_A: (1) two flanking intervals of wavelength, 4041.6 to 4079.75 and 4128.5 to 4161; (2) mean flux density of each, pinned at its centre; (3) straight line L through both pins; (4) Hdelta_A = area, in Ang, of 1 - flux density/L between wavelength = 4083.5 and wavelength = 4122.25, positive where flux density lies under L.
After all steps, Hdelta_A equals 5.8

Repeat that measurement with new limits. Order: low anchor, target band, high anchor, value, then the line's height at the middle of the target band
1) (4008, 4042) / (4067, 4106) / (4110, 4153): 4.8 Ang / 7.88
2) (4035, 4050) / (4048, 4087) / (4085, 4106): 0.3 Ang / 7.59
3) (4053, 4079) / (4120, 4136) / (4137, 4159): 0.3 Ang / 7.55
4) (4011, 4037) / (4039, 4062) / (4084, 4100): -1.2 Ang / 7.77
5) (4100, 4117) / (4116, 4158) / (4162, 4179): -2.8 Ang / 6.91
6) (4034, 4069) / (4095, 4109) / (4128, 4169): 2.6 Ang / 7.84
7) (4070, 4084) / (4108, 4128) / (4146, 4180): 1.3 Ang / 7.37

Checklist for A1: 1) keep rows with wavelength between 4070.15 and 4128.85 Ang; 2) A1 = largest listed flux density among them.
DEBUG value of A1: 9.796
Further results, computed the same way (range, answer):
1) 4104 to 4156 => 8.345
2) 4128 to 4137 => 8.117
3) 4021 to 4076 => 10.86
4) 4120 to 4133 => 8.284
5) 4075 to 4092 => 7.599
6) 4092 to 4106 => 7.889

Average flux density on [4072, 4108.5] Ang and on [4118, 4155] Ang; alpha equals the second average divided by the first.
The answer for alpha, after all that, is 1.12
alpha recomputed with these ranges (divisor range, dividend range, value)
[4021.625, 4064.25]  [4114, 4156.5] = 0.89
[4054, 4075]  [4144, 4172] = 0.97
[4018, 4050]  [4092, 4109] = 0.76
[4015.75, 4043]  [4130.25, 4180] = 0.87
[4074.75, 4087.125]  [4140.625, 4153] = 1.08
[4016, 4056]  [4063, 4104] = 0.83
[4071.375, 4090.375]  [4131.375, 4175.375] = 1.07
